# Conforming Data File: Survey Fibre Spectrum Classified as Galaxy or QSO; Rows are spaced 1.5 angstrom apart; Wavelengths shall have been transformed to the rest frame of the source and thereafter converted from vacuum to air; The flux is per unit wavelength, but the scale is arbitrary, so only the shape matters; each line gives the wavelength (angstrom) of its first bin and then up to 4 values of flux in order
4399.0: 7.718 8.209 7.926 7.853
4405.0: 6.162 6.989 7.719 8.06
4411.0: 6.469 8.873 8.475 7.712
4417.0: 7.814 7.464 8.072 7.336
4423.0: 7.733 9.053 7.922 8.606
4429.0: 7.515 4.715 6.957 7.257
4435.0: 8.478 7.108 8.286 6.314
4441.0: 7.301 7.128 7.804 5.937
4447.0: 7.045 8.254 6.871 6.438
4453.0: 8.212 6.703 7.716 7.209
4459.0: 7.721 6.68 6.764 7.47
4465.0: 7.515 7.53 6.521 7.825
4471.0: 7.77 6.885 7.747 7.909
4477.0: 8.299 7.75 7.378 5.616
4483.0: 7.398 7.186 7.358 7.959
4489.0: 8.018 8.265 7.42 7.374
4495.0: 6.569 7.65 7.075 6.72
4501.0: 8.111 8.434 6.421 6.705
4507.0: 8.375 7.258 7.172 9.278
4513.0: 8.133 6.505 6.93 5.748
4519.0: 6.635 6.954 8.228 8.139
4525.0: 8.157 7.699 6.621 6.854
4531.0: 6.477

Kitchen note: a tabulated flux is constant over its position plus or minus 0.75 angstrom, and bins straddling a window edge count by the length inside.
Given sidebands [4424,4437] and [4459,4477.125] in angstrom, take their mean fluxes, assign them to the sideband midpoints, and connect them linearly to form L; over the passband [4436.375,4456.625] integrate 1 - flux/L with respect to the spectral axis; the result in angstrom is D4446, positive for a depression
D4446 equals 0.6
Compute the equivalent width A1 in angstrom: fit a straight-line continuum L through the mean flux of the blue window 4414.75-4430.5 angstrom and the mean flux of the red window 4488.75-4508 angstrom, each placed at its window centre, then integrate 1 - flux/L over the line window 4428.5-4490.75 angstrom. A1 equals 2.59 angstrom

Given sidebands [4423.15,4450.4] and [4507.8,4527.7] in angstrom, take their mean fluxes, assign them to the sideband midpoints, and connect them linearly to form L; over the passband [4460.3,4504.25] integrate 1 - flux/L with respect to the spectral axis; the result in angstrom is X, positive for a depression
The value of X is 0.0 angstrom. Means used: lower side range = 7.38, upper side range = 7.43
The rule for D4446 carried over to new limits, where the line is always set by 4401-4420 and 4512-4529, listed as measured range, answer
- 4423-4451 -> 0.7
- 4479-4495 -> 0.1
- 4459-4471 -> 0.3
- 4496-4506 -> 0.0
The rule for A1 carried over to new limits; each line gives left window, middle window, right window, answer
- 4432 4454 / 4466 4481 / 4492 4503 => -0.36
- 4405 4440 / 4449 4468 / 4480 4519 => 0.63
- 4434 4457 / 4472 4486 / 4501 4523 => -0.04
